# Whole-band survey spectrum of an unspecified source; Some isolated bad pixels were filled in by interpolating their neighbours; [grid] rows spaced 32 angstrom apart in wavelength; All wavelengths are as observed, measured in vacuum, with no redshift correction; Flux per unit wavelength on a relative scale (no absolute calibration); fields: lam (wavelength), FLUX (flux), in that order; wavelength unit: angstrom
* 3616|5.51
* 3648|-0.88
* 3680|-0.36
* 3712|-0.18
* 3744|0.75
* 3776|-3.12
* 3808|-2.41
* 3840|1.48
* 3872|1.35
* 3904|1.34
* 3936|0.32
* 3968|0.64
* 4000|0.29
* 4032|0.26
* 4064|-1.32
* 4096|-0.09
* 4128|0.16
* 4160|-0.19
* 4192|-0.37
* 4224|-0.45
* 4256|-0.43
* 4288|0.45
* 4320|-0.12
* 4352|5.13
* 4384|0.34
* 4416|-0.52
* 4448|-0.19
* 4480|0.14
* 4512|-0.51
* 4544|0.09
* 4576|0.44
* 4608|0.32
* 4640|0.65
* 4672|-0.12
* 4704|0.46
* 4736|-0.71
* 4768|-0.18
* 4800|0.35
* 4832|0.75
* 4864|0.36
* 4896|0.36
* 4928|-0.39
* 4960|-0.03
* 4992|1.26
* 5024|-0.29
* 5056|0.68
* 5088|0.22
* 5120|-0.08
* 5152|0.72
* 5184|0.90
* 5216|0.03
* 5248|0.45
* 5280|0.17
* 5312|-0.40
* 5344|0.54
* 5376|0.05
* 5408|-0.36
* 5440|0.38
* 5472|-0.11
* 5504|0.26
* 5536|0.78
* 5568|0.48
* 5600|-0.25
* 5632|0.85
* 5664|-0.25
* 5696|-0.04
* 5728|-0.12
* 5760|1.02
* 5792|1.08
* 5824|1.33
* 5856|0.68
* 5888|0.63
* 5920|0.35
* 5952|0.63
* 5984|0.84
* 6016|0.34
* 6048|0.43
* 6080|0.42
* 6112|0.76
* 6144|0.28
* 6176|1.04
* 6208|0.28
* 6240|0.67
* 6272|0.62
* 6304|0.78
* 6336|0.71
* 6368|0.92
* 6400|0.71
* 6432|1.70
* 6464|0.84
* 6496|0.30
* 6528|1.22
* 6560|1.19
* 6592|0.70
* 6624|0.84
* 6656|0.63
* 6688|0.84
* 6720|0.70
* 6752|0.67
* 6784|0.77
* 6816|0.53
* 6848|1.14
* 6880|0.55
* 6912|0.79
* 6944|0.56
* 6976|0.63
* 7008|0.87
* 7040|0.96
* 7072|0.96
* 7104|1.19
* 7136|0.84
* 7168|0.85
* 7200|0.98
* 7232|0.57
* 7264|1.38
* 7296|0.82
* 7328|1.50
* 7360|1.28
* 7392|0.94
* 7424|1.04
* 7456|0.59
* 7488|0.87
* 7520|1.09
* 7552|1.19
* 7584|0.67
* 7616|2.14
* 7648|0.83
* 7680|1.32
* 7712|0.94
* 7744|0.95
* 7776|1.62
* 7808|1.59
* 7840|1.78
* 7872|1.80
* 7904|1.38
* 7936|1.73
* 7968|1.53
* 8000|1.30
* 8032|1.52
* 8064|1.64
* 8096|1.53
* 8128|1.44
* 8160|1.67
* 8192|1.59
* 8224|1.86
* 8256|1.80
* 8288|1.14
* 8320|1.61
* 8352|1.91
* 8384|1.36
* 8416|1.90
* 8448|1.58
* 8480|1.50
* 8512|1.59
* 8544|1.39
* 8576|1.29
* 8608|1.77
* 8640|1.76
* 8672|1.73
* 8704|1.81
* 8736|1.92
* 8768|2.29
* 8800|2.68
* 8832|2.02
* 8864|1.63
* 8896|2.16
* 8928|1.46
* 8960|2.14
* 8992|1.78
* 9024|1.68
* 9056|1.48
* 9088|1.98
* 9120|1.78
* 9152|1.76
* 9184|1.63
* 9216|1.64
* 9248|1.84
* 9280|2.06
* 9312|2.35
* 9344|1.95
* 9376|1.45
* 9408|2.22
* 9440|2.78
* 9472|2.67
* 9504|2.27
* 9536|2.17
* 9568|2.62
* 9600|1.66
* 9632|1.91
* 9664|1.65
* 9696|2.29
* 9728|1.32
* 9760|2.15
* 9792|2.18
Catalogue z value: 0.946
